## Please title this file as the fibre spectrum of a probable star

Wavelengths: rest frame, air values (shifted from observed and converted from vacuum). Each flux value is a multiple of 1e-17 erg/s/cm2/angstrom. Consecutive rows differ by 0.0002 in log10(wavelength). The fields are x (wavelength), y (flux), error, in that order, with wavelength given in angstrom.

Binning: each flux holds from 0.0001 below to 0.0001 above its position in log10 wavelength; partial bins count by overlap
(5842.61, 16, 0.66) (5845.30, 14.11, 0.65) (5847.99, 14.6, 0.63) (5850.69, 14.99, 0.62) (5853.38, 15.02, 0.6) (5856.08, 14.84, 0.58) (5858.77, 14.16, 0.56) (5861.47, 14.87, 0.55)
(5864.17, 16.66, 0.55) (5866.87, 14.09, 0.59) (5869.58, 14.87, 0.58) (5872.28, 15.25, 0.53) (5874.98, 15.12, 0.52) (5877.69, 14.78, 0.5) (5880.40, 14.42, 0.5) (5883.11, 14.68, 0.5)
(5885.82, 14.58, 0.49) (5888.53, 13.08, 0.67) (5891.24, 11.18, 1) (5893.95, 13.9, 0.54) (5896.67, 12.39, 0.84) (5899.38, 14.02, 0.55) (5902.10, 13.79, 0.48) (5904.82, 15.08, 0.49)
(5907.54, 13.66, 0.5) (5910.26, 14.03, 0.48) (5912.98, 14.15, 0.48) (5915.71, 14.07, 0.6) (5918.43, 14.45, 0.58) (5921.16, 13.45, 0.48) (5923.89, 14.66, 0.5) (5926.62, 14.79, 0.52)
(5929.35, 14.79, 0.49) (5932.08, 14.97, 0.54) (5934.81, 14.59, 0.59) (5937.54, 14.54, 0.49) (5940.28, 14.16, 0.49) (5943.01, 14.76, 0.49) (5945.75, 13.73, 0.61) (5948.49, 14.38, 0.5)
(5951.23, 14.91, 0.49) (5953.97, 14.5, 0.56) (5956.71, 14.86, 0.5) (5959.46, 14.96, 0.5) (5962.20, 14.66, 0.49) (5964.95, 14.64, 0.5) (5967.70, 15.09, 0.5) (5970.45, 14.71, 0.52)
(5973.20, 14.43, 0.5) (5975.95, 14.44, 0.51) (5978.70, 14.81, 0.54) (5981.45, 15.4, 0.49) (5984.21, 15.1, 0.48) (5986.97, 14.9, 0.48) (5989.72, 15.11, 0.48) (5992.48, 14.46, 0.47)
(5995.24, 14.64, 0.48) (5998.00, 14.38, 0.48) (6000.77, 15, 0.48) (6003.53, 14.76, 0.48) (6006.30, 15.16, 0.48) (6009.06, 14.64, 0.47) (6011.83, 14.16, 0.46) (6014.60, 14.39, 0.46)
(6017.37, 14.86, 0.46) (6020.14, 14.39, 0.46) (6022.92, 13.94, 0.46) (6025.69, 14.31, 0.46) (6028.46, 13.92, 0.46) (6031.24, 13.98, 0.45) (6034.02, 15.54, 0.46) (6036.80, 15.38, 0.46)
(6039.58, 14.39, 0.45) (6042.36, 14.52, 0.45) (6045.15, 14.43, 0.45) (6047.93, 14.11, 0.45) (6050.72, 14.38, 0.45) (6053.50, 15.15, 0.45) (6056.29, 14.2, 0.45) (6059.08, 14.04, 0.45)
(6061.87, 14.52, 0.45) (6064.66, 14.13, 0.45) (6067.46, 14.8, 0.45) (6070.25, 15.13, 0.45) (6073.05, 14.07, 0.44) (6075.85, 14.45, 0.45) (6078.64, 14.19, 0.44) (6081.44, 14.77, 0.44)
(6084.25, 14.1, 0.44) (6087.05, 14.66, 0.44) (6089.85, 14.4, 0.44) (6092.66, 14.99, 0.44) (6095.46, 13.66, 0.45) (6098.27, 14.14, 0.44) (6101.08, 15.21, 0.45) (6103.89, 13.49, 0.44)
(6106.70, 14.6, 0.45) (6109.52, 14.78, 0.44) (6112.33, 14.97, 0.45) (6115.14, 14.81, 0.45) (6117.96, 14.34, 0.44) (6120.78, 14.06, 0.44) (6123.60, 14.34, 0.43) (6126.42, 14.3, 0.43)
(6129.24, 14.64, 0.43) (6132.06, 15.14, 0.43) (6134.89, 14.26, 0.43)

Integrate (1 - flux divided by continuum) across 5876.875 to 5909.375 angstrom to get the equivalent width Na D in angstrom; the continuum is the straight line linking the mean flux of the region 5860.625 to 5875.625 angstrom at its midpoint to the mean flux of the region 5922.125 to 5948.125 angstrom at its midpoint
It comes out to 2.5 angstrom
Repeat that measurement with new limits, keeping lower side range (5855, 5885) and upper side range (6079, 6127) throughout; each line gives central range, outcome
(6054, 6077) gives 0.1 angstrom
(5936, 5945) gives 0.2 angstrom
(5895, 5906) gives 0.8 angstrom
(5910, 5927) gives 0.7 angstrom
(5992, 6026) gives 0.2 angstrom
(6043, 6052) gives 0.1 angstrom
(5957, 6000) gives -0.3 angstrom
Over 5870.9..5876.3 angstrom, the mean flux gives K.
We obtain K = 15.2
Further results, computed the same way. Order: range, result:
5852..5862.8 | 14.7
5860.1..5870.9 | 15.1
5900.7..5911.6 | 14.1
